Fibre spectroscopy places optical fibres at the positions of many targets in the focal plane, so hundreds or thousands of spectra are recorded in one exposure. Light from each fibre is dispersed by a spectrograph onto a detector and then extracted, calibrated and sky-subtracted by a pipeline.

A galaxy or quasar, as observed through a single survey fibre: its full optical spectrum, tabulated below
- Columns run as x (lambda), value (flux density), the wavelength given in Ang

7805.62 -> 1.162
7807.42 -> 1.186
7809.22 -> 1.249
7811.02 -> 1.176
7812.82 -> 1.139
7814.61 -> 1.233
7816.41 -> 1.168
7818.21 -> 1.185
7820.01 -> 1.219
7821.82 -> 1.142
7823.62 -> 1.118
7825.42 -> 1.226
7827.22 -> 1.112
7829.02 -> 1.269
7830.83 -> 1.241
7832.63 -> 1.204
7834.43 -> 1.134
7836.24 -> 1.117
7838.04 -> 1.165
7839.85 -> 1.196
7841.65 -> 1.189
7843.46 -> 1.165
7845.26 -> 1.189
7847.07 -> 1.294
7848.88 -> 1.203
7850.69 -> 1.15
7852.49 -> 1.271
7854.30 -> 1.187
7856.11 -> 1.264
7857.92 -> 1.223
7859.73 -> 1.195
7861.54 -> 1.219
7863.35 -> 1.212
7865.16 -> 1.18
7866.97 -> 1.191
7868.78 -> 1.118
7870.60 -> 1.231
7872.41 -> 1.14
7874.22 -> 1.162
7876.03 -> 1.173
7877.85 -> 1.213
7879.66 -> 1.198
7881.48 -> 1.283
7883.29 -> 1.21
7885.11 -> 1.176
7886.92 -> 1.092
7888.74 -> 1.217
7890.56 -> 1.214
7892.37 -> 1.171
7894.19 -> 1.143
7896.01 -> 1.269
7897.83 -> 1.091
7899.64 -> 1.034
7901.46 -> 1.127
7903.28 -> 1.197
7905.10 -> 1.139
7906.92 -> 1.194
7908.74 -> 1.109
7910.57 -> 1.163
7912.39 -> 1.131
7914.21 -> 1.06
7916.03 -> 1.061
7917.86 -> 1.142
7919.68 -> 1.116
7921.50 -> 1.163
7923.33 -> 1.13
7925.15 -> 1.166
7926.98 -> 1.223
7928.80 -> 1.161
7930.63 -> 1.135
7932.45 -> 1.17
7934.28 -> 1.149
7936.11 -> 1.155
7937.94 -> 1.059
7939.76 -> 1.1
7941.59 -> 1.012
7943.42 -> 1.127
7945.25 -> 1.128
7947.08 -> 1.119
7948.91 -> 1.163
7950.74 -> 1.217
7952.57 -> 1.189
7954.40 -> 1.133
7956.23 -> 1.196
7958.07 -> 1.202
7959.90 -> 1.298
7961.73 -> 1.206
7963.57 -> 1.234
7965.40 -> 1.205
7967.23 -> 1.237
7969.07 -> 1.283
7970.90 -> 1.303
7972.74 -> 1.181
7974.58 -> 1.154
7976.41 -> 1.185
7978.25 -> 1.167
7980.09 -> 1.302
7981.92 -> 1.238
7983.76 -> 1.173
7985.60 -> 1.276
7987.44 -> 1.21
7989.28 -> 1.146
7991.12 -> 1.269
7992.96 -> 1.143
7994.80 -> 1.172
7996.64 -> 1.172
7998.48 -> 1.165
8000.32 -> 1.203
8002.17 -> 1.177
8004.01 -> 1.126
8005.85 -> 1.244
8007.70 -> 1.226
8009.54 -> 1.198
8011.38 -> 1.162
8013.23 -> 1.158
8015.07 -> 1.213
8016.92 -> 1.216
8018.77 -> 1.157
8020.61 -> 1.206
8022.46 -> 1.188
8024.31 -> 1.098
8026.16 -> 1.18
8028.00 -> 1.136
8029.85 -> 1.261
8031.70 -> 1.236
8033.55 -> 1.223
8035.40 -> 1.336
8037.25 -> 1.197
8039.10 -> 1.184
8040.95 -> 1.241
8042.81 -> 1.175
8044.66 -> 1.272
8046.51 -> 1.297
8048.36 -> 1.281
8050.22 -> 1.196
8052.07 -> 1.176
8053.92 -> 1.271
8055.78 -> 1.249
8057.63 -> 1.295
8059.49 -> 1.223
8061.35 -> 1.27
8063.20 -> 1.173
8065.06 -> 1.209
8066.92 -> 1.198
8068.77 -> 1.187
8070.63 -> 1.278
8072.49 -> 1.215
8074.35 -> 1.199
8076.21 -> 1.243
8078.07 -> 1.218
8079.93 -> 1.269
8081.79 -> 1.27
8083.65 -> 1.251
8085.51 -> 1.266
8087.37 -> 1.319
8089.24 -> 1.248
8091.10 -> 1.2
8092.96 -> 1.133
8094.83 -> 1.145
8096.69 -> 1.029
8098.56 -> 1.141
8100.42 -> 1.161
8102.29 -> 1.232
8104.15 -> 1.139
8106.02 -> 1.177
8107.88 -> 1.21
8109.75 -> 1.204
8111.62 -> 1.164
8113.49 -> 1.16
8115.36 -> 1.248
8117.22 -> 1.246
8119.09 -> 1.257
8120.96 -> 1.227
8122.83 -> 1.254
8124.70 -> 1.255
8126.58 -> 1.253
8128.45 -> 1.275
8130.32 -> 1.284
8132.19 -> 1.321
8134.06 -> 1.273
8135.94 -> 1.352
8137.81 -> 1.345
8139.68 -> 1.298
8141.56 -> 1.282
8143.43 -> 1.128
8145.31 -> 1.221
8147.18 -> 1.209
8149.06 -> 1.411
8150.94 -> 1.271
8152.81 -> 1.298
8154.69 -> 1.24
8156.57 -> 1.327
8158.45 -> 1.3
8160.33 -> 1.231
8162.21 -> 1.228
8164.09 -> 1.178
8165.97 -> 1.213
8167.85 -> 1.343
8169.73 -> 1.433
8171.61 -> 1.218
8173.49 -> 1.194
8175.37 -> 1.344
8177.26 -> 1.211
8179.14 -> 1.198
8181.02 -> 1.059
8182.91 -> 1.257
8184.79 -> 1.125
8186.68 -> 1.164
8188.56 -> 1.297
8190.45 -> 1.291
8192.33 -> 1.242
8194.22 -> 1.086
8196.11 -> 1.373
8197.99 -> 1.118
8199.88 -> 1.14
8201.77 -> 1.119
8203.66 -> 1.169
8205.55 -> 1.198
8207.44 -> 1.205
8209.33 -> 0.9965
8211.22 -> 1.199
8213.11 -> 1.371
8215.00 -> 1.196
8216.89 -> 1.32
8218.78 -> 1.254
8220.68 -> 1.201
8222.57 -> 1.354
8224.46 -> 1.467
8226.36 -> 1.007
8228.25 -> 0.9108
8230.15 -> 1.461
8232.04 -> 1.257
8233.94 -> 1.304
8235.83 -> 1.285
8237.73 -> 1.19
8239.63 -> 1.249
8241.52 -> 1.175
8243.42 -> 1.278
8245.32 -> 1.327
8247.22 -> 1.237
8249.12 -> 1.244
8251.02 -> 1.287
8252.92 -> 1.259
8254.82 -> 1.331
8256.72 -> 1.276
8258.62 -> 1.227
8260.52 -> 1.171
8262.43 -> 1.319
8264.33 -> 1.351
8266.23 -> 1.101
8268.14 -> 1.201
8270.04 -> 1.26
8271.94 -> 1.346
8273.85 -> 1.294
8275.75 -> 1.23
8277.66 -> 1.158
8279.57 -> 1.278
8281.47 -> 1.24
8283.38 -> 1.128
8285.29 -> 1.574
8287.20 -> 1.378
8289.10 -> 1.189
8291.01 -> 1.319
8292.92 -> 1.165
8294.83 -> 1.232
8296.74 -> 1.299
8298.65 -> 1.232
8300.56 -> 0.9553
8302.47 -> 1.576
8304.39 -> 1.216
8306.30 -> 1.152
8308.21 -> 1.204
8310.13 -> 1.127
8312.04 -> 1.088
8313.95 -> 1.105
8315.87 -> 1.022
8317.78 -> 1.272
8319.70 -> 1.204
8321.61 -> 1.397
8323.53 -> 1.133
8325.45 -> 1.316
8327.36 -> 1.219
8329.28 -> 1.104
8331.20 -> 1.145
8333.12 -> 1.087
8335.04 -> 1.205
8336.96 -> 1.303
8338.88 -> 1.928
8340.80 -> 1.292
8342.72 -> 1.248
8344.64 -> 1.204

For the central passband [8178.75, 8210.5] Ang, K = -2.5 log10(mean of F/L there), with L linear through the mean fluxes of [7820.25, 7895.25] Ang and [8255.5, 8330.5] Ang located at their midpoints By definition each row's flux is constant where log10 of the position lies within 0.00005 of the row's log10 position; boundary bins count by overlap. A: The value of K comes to 0.04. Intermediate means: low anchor 1.19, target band 1.18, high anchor 1.23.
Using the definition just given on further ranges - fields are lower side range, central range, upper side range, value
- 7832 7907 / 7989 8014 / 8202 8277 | 0.019 mag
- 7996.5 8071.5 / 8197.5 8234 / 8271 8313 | 0.021 mag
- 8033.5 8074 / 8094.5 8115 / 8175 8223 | 0.056 mag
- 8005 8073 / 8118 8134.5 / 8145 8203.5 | -0.032 mag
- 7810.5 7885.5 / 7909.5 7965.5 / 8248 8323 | 0.047 mag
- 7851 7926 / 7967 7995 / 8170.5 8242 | -0.029 mag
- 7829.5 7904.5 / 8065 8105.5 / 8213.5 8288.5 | 0.020 mag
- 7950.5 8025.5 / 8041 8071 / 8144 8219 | -0.020 mag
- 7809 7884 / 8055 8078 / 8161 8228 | -0.016 mag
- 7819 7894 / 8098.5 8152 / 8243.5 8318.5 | -0.018 mag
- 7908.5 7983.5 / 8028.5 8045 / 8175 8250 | -0.041 mag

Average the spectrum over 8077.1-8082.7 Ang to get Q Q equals 1.25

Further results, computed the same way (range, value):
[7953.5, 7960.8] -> 1.21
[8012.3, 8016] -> 1.18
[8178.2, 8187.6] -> 1.16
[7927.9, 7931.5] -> 1.15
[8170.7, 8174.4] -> 1.21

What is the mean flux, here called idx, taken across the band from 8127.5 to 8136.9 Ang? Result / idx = 1.3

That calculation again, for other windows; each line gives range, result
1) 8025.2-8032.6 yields 1.2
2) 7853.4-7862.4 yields 1.22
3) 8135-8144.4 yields 1.28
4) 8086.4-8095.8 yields 1.21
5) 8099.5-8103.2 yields 1.19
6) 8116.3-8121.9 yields 1.24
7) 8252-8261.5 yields 1.25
